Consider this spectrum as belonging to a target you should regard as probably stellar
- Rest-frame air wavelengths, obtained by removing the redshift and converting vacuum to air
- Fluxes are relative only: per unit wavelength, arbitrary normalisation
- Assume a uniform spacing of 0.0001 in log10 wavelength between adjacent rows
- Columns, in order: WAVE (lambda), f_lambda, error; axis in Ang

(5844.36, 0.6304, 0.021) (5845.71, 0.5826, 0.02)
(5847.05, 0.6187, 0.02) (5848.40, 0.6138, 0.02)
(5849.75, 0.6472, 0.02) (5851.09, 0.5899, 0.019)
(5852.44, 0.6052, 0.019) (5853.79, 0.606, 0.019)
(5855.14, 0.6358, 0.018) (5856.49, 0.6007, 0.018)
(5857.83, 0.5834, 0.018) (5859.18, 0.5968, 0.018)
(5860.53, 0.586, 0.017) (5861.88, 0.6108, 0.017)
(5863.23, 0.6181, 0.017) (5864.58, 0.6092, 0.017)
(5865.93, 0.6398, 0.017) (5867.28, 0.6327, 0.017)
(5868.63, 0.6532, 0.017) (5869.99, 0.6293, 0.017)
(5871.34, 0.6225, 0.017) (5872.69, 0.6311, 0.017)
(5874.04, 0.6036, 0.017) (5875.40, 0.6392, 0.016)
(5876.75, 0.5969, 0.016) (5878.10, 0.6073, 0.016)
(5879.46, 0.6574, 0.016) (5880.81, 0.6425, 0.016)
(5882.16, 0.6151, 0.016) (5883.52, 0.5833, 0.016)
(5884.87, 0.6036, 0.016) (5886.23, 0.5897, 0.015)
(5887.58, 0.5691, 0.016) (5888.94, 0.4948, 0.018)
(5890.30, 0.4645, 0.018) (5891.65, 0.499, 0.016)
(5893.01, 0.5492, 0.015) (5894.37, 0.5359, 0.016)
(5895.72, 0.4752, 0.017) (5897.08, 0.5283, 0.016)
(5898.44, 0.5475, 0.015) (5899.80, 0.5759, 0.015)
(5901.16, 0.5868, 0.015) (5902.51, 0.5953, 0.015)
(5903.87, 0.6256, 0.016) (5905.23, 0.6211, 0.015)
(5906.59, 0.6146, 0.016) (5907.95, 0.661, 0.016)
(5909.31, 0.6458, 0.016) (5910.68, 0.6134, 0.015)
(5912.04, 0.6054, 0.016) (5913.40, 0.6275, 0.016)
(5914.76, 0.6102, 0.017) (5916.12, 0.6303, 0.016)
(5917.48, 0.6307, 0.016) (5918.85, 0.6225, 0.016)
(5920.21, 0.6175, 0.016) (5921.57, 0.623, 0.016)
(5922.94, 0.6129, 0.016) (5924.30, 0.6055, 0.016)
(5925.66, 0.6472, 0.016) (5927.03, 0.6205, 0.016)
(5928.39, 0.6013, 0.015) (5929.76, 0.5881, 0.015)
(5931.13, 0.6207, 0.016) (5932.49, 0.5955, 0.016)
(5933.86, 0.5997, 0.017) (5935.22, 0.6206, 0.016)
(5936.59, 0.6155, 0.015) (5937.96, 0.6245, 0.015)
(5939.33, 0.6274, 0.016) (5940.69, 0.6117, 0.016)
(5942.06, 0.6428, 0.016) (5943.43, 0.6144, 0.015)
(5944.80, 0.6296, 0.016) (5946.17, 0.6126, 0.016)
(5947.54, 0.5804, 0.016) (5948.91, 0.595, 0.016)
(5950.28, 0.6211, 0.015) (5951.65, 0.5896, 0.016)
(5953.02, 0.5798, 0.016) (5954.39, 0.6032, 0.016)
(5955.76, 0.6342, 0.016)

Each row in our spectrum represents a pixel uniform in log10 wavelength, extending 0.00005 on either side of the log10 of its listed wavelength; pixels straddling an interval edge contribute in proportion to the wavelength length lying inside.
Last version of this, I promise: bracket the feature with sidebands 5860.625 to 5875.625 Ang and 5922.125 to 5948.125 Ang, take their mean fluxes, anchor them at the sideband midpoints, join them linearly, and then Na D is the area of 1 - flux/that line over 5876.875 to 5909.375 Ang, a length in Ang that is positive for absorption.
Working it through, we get 2.24 Ang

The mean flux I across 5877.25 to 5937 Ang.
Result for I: 0.595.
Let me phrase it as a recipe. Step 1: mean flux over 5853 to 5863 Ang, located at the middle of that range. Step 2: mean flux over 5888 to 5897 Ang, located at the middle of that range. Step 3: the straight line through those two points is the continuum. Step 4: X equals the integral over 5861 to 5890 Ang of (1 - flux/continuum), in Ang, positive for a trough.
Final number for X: -2.9 Ang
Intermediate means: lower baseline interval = 0.604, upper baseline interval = 0.507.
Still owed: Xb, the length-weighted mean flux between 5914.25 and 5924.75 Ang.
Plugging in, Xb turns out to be 0.62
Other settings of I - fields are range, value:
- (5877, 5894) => 0.573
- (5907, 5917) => 0.627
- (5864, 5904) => 0.586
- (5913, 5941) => 0.617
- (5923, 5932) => 0.614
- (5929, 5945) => 0.615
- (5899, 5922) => 0.618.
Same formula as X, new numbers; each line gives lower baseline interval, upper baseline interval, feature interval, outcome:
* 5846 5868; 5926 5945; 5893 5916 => 0.8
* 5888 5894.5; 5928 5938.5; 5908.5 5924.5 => -1.5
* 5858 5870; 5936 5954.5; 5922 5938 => 0.0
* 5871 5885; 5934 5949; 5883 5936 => 2.2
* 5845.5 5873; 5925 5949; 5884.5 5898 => 1.9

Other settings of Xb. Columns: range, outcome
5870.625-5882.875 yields 0.624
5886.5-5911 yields 0.567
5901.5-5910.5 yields 0.625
